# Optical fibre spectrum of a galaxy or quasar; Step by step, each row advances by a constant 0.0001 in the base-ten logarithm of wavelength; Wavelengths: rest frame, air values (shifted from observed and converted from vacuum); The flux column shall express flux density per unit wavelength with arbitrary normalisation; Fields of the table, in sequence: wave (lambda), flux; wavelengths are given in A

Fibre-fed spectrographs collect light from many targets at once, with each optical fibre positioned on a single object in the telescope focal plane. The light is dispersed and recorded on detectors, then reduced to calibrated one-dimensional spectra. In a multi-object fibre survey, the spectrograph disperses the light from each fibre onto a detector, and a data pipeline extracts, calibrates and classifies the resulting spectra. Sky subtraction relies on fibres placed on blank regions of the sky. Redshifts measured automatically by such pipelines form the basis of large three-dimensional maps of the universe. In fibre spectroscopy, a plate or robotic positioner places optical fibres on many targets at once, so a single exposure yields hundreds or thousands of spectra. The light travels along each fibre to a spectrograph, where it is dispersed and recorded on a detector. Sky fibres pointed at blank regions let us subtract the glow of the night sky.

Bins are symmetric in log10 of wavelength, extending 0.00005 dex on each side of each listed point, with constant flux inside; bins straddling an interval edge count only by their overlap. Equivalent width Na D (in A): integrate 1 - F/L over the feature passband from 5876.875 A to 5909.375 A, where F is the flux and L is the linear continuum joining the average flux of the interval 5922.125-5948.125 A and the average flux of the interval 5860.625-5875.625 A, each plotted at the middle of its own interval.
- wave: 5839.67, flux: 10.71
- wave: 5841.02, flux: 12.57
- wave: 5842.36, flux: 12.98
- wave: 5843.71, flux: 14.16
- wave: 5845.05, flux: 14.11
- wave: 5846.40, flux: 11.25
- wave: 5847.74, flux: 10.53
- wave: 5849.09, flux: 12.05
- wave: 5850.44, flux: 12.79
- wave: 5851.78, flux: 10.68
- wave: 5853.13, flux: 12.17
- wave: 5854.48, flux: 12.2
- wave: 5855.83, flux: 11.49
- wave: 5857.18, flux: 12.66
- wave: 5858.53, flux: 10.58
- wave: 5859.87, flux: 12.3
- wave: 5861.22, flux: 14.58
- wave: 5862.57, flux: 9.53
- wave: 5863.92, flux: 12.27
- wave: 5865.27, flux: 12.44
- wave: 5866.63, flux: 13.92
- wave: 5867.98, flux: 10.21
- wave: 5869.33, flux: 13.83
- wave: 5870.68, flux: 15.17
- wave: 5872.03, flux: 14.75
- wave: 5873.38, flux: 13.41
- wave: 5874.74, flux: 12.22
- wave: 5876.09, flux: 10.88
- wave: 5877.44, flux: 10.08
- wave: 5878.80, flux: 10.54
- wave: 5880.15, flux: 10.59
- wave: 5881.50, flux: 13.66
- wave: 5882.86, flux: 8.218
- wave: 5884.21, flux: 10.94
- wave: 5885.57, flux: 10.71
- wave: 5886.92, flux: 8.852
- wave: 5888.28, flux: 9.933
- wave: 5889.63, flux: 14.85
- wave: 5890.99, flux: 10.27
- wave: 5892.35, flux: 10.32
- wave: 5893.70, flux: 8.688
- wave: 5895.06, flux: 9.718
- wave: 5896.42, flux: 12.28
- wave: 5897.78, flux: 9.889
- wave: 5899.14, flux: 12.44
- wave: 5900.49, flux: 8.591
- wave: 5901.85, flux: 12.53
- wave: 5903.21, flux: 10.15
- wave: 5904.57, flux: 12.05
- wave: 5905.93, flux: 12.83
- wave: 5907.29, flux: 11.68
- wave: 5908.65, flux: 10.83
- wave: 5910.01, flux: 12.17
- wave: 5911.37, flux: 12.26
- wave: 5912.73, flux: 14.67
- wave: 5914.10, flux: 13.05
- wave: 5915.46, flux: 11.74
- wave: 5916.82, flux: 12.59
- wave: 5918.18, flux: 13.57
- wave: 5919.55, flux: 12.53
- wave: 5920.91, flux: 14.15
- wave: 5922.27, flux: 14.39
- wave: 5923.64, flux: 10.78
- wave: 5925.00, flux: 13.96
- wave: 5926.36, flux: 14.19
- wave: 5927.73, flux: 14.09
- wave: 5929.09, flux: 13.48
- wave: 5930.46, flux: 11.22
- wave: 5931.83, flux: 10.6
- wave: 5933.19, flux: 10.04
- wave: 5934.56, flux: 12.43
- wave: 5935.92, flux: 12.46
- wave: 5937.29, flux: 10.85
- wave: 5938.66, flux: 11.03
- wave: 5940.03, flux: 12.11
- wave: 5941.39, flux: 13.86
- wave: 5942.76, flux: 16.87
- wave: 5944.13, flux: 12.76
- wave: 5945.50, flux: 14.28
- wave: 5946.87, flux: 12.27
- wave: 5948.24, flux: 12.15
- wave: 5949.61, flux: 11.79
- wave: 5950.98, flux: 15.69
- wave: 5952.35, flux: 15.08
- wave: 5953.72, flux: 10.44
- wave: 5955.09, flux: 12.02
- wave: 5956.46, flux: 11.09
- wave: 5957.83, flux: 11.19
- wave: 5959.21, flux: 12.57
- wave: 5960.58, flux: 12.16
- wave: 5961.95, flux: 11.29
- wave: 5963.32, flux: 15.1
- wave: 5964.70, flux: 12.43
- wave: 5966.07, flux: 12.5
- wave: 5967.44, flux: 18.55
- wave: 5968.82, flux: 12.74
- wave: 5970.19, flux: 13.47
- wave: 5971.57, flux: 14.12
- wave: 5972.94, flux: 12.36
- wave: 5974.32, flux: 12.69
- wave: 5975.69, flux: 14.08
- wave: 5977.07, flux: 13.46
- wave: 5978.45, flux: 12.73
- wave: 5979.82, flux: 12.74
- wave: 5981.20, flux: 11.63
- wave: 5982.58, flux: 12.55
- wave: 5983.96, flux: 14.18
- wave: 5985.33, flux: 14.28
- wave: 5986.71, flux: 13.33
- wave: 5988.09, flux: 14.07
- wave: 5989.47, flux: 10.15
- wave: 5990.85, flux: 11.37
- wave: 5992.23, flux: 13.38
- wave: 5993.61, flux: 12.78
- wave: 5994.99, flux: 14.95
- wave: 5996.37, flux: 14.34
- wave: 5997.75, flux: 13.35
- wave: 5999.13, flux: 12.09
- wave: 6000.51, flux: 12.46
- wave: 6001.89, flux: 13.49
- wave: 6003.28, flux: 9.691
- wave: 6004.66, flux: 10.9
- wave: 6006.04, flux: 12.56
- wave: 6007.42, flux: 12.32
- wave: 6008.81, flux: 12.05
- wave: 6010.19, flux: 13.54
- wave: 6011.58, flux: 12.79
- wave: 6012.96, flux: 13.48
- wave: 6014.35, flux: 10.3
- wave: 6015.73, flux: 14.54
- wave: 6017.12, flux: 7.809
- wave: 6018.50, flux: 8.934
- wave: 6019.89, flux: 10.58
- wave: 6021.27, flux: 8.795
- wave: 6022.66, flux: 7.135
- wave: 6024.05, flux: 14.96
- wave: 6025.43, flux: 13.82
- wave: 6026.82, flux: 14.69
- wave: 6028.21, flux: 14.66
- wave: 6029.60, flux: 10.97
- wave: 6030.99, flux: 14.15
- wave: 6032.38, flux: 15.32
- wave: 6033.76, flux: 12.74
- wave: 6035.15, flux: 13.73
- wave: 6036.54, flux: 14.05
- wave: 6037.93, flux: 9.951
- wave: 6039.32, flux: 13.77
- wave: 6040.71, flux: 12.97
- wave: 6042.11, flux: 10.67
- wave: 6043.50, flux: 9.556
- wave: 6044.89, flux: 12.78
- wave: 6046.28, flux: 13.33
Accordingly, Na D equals 4.9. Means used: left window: 12.9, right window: 12.7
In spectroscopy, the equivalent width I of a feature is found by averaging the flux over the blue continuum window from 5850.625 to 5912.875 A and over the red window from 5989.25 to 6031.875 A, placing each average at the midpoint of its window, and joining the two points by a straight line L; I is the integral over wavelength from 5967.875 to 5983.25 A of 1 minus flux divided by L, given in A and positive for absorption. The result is -1.3 A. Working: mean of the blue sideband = 11.6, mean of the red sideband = 12.2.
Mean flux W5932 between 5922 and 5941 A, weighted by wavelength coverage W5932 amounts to 12.2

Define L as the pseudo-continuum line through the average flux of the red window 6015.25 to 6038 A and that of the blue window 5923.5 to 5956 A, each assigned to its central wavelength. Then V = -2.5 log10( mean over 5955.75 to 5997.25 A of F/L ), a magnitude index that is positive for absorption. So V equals -0.05 mag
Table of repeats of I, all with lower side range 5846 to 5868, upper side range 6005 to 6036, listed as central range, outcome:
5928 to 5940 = 0.4 A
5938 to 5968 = -2.3 A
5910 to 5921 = -0.8 A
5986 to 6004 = -0.8 A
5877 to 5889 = 1.6 A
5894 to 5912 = 1.1 A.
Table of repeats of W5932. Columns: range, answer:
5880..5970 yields 12.2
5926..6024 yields 12.5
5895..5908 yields 11.3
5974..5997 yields 13.1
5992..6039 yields 12.4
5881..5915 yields 11.3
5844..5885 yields 12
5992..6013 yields 12.7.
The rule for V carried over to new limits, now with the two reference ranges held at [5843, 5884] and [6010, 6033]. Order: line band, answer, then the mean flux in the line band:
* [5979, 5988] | -0.09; 13.2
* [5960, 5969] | -0.13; 13.6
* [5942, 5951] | -0.12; 13.5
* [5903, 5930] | -0.06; 12.8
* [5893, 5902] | 0.16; 10.5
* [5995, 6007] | -0.04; 12.5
